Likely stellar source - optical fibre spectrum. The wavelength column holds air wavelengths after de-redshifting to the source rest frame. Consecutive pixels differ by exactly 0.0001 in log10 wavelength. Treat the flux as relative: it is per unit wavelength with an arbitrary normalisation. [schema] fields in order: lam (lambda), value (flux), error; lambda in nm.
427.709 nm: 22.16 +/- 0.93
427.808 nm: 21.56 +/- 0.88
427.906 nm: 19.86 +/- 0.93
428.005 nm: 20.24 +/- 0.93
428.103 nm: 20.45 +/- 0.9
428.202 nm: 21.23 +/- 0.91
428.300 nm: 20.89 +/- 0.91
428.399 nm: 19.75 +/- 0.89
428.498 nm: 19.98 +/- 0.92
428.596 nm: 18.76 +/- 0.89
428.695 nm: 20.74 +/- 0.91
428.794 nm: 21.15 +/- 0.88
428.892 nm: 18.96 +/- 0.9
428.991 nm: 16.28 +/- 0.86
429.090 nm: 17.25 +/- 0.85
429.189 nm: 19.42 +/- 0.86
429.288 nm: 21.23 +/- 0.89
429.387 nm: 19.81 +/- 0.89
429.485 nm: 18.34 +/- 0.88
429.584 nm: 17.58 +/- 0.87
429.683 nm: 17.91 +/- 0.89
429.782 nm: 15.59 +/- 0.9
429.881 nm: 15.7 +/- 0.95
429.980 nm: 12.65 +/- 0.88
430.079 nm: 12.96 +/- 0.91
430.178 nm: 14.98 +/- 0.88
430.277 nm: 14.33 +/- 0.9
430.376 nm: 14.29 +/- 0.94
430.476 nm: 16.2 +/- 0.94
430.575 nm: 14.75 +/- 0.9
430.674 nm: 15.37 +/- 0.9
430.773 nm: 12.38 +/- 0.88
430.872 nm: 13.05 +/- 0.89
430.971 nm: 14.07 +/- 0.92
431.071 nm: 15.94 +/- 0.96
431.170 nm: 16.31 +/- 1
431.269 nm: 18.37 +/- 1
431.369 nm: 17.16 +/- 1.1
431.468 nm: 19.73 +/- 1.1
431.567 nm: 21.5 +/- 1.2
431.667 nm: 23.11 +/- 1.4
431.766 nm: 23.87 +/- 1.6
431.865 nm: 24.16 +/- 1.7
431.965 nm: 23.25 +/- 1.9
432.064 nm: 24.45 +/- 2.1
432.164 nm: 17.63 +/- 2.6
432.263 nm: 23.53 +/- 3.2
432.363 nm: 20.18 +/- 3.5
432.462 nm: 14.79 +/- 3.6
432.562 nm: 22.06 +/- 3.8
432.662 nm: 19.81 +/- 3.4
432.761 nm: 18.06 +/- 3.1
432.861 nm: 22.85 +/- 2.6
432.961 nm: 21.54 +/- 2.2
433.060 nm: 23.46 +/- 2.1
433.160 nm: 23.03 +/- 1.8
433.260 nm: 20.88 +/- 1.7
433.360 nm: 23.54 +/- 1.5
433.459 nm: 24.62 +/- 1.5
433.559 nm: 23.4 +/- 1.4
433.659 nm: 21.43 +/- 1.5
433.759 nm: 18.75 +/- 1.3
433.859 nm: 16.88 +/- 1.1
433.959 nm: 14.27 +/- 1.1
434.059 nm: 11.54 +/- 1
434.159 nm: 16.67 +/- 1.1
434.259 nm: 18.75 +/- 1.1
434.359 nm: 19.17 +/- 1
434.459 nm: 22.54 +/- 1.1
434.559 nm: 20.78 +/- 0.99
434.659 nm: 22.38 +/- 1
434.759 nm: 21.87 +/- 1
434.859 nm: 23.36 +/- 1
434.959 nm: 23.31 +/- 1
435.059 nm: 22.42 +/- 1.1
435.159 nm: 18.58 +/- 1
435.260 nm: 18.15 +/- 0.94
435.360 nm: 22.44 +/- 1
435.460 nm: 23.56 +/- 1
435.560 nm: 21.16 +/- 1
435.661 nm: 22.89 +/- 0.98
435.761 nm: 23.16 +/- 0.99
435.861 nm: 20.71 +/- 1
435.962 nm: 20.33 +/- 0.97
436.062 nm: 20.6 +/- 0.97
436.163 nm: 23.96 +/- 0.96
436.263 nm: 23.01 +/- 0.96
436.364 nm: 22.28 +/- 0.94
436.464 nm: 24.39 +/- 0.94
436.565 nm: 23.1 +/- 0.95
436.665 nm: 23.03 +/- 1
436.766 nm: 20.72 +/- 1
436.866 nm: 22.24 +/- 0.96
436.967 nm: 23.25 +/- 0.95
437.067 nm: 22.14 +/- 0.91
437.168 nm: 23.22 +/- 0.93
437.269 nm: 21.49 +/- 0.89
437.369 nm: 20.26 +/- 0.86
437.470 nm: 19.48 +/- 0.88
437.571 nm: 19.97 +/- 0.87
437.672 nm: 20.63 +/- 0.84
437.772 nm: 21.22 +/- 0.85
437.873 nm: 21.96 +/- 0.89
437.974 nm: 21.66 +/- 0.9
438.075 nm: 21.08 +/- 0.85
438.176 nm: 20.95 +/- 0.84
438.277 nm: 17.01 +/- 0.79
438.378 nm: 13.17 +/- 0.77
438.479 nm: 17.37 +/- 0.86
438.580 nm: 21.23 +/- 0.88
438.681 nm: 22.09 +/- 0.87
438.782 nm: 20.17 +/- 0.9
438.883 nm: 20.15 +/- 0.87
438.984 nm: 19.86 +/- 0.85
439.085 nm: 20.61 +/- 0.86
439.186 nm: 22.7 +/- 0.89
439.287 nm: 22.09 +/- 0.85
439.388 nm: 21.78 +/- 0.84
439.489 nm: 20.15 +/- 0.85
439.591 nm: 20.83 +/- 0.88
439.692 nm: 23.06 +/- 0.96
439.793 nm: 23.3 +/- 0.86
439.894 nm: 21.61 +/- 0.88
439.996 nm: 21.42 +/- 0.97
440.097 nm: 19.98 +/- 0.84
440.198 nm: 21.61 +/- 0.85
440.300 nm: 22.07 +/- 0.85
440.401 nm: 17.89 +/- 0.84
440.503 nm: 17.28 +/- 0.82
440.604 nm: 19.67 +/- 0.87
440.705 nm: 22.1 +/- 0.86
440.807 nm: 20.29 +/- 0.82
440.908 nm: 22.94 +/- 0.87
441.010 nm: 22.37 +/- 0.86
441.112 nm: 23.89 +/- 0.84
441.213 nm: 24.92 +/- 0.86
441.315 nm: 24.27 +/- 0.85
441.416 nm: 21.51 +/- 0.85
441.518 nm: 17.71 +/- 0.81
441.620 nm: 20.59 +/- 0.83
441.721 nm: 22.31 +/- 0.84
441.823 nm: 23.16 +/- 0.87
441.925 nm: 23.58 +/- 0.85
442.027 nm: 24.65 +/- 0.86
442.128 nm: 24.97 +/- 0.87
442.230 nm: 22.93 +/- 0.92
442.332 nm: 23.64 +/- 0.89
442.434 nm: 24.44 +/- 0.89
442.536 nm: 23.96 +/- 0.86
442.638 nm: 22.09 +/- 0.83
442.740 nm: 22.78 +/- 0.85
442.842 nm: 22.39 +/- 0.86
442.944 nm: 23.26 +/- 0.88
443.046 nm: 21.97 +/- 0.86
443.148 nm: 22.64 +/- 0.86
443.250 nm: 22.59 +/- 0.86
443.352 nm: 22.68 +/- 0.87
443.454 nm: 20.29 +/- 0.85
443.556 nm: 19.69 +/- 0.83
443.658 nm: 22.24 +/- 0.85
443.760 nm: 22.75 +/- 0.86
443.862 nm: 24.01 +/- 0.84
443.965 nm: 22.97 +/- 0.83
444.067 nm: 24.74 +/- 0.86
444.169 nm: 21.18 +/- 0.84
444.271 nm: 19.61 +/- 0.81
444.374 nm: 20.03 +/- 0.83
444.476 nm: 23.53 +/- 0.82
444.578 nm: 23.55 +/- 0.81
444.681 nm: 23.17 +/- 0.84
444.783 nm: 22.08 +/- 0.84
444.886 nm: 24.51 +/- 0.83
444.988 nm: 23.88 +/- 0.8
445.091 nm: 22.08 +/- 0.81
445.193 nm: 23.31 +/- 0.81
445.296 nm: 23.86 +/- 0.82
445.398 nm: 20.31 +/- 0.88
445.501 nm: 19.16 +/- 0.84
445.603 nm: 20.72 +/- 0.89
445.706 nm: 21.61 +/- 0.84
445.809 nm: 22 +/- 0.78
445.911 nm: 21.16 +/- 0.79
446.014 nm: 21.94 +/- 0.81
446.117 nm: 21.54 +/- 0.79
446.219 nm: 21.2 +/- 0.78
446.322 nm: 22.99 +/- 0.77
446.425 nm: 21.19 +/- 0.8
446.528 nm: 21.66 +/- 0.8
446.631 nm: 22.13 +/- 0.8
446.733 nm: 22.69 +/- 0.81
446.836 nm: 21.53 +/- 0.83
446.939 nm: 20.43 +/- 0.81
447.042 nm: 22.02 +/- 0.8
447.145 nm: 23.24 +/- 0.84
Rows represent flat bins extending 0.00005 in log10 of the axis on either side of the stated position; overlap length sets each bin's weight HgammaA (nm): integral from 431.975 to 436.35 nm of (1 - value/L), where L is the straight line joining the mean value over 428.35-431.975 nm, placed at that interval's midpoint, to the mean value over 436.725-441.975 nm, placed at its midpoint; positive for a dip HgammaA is -0.39 nm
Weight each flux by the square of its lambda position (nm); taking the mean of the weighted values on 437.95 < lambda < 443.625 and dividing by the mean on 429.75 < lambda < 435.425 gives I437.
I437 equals 1.17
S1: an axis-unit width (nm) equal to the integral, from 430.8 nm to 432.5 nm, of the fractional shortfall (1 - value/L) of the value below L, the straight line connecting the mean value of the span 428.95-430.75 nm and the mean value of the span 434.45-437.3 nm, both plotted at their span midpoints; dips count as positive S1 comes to -0.13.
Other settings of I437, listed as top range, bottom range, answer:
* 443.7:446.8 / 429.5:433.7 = 1.25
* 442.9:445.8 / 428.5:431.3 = 1.43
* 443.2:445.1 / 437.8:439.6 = 1.13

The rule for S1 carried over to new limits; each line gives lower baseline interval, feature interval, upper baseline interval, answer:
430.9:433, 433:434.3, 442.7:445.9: 0.033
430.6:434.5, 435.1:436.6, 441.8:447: -0.116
